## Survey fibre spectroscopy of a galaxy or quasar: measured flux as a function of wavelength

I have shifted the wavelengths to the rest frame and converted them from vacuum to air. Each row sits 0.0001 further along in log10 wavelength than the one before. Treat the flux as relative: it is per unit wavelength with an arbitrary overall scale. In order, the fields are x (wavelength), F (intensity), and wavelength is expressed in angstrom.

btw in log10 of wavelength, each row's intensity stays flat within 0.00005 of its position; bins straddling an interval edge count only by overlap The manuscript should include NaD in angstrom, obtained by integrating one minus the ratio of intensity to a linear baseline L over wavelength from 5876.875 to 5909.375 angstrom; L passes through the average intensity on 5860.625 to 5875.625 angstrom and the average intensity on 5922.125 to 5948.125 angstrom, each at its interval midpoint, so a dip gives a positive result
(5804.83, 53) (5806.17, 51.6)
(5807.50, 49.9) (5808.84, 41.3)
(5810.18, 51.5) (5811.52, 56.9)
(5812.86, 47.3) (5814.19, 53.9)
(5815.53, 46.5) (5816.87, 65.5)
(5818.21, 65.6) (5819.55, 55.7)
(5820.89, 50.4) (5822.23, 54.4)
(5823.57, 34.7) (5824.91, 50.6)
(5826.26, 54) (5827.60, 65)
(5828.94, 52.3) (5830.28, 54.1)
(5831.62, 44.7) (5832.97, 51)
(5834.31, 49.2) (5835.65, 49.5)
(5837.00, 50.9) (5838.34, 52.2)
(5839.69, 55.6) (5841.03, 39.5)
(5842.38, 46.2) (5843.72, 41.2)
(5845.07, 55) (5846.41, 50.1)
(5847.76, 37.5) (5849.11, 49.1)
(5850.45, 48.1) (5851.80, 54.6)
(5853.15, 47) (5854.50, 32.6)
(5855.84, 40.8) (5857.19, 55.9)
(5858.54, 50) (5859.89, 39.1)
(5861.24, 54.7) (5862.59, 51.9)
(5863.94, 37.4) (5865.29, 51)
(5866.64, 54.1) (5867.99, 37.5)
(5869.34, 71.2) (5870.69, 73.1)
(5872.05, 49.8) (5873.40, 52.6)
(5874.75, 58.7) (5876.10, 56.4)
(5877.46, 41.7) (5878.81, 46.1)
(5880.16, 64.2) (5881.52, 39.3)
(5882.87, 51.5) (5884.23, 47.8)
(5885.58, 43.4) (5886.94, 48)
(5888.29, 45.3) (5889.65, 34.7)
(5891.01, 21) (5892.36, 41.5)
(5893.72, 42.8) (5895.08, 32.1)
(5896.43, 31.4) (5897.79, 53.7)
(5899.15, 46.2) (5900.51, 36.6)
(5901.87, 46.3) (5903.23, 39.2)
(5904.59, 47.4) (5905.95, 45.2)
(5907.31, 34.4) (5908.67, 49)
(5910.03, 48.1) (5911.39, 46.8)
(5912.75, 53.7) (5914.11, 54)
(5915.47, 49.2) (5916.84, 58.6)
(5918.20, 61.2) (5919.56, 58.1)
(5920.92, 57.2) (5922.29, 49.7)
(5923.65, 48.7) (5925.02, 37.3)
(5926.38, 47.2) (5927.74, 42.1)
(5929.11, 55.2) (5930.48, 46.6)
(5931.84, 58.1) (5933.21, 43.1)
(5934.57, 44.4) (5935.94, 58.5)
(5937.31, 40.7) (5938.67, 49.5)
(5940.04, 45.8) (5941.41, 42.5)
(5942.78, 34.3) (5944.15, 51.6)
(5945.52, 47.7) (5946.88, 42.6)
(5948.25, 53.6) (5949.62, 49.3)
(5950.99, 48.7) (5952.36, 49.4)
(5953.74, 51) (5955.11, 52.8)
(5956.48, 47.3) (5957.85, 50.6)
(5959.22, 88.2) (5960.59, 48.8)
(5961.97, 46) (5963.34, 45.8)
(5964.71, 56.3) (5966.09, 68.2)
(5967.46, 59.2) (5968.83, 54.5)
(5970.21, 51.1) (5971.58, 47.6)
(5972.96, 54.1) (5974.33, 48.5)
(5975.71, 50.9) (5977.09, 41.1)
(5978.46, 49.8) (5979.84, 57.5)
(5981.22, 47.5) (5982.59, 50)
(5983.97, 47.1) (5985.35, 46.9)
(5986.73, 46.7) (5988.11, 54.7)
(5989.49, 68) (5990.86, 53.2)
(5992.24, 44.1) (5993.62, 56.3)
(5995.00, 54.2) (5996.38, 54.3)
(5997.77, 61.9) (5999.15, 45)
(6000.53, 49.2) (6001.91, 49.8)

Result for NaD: 5.3 angstrom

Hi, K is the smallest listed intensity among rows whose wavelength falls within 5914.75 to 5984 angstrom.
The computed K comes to 34.3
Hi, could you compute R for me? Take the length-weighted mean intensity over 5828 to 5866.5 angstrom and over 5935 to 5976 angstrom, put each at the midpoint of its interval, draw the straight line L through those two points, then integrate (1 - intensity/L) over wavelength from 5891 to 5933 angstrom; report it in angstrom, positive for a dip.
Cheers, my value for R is 2.7 angstrom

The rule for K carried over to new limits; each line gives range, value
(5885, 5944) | 21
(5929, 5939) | 40.7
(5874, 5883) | 39.3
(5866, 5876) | 37.5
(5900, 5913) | 34.4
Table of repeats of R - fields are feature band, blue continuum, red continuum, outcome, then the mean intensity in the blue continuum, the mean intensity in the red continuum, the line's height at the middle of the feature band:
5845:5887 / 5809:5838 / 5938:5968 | 1.9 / 52.4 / 51.3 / 52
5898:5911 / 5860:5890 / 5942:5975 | 1.8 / 50.4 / 52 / 51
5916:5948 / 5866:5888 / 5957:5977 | 2.8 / 52.1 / 54.5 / 53.6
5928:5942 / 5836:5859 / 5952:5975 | 1.1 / 47.4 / 54.2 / 52.5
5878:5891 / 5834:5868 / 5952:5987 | 0.9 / 47.5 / 52.3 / 48.9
